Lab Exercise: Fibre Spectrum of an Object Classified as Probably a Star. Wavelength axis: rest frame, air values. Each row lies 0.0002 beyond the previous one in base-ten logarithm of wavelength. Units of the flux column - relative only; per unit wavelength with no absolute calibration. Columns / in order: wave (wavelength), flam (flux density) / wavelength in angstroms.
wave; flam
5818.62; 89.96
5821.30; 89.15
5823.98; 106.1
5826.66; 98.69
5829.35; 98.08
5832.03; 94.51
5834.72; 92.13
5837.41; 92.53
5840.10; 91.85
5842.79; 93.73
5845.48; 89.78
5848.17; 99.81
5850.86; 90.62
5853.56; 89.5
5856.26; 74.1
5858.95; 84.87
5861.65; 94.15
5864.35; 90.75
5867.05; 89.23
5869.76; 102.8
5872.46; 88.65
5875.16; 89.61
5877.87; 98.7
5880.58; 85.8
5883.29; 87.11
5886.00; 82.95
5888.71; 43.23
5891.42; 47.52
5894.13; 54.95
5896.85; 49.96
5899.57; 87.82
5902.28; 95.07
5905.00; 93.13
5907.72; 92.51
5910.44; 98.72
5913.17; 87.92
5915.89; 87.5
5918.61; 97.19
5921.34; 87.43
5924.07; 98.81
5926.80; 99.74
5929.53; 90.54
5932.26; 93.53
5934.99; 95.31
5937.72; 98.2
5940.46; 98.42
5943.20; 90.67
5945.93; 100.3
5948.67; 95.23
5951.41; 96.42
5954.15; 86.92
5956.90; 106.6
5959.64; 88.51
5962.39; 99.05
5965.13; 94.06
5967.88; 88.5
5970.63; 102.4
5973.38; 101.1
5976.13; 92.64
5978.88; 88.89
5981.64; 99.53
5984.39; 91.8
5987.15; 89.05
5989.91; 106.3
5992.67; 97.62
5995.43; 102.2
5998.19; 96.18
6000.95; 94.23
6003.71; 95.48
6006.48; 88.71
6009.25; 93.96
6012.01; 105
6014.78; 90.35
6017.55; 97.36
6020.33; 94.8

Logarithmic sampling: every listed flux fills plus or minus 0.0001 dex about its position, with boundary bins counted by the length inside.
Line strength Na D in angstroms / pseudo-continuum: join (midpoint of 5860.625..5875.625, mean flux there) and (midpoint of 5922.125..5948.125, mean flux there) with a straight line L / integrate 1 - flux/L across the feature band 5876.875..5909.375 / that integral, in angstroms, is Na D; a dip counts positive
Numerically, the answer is 6.0 angstroms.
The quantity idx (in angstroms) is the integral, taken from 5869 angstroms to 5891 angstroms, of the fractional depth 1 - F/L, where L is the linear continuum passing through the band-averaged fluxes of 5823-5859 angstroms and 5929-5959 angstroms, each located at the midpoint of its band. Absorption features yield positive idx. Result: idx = 2.59 angstroms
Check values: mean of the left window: 92.7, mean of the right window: 95.6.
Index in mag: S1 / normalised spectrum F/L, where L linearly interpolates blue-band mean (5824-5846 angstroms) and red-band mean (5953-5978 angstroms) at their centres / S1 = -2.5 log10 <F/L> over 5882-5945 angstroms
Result 0.120 mag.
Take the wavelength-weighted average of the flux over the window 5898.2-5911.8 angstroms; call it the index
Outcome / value 93.5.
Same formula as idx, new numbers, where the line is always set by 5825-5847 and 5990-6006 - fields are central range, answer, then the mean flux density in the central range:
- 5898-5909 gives 0.5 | 91.4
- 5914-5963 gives 0.7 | 94.9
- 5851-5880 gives 1.4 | 90.1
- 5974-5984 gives 0.3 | 94.1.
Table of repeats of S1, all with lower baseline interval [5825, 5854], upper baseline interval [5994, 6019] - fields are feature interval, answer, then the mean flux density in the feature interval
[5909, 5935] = 0.02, 93.6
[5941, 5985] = 0.00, 95.3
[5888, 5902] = 0.49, 60.3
